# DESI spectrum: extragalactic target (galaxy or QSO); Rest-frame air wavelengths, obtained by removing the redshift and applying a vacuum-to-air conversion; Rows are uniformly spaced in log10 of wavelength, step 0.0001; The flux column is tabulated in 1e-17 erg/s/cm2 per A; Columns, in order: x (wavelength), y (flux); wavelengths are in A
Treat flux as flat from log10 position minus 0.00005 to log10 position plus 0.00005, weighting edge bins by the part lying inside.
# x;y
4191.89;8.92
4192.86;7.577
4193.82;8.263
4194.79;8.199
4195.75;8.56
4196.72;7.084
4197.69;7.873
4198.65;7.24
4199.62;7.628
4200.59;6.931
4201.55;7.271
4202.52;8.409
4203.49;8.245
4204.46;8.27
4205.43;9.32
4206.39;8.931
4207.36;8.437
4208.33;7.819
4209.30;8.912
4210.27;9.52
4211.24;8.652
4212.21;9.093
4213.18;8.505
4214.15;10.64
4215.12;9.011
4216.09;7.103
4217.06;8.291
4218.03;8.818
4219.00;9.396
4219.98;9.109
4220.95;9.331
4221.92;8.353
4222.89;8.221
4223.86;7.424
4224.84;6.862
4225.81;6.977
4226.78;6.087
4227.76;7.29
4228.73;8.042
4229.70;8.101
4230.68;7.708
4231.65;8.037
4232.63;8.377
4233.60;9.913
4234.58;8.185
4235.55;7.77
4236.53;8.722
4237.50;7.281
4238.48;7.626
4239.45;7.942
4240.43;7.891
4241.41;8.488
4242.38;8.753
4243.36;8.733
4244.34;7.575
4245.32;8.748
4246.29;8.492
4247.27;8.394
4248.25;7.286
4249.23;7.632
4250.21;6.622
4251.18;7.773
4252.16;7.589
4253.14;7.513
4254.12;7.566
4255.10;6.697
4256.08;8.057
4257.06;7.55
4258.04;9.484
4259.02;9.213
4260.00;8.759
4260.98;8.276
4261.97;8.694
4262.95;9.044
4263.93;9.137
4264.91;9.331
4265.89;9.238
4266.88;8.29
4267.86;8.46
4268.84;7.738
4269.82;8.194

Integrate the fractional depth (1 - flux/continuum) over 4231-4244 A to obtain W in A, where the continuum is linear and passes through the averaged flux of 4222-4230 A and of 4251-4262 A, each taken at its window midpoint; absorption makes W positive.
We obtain -1.0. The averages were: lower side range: 7.41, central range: 8.27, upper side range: 8.08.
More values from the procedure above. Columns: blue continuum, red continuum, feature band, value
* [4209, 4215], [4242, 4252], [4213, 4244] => 1.49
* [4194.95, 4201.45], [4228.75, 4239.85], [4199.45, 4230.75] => -1.75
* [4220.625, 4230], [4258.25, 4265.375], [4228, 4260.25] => 0.89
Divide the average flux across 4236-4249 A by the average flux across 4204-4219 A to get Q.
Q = 0.93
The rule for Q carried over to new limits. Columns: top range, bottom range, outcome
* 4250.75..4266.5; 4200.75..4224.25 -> 0.97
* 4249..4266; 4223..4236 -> 1.06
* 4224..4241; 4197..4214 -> 0.94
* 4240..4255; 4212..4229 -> 0.96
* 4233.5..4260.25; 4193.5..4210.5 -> 0.99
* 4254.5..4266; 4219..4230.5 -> 1.09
